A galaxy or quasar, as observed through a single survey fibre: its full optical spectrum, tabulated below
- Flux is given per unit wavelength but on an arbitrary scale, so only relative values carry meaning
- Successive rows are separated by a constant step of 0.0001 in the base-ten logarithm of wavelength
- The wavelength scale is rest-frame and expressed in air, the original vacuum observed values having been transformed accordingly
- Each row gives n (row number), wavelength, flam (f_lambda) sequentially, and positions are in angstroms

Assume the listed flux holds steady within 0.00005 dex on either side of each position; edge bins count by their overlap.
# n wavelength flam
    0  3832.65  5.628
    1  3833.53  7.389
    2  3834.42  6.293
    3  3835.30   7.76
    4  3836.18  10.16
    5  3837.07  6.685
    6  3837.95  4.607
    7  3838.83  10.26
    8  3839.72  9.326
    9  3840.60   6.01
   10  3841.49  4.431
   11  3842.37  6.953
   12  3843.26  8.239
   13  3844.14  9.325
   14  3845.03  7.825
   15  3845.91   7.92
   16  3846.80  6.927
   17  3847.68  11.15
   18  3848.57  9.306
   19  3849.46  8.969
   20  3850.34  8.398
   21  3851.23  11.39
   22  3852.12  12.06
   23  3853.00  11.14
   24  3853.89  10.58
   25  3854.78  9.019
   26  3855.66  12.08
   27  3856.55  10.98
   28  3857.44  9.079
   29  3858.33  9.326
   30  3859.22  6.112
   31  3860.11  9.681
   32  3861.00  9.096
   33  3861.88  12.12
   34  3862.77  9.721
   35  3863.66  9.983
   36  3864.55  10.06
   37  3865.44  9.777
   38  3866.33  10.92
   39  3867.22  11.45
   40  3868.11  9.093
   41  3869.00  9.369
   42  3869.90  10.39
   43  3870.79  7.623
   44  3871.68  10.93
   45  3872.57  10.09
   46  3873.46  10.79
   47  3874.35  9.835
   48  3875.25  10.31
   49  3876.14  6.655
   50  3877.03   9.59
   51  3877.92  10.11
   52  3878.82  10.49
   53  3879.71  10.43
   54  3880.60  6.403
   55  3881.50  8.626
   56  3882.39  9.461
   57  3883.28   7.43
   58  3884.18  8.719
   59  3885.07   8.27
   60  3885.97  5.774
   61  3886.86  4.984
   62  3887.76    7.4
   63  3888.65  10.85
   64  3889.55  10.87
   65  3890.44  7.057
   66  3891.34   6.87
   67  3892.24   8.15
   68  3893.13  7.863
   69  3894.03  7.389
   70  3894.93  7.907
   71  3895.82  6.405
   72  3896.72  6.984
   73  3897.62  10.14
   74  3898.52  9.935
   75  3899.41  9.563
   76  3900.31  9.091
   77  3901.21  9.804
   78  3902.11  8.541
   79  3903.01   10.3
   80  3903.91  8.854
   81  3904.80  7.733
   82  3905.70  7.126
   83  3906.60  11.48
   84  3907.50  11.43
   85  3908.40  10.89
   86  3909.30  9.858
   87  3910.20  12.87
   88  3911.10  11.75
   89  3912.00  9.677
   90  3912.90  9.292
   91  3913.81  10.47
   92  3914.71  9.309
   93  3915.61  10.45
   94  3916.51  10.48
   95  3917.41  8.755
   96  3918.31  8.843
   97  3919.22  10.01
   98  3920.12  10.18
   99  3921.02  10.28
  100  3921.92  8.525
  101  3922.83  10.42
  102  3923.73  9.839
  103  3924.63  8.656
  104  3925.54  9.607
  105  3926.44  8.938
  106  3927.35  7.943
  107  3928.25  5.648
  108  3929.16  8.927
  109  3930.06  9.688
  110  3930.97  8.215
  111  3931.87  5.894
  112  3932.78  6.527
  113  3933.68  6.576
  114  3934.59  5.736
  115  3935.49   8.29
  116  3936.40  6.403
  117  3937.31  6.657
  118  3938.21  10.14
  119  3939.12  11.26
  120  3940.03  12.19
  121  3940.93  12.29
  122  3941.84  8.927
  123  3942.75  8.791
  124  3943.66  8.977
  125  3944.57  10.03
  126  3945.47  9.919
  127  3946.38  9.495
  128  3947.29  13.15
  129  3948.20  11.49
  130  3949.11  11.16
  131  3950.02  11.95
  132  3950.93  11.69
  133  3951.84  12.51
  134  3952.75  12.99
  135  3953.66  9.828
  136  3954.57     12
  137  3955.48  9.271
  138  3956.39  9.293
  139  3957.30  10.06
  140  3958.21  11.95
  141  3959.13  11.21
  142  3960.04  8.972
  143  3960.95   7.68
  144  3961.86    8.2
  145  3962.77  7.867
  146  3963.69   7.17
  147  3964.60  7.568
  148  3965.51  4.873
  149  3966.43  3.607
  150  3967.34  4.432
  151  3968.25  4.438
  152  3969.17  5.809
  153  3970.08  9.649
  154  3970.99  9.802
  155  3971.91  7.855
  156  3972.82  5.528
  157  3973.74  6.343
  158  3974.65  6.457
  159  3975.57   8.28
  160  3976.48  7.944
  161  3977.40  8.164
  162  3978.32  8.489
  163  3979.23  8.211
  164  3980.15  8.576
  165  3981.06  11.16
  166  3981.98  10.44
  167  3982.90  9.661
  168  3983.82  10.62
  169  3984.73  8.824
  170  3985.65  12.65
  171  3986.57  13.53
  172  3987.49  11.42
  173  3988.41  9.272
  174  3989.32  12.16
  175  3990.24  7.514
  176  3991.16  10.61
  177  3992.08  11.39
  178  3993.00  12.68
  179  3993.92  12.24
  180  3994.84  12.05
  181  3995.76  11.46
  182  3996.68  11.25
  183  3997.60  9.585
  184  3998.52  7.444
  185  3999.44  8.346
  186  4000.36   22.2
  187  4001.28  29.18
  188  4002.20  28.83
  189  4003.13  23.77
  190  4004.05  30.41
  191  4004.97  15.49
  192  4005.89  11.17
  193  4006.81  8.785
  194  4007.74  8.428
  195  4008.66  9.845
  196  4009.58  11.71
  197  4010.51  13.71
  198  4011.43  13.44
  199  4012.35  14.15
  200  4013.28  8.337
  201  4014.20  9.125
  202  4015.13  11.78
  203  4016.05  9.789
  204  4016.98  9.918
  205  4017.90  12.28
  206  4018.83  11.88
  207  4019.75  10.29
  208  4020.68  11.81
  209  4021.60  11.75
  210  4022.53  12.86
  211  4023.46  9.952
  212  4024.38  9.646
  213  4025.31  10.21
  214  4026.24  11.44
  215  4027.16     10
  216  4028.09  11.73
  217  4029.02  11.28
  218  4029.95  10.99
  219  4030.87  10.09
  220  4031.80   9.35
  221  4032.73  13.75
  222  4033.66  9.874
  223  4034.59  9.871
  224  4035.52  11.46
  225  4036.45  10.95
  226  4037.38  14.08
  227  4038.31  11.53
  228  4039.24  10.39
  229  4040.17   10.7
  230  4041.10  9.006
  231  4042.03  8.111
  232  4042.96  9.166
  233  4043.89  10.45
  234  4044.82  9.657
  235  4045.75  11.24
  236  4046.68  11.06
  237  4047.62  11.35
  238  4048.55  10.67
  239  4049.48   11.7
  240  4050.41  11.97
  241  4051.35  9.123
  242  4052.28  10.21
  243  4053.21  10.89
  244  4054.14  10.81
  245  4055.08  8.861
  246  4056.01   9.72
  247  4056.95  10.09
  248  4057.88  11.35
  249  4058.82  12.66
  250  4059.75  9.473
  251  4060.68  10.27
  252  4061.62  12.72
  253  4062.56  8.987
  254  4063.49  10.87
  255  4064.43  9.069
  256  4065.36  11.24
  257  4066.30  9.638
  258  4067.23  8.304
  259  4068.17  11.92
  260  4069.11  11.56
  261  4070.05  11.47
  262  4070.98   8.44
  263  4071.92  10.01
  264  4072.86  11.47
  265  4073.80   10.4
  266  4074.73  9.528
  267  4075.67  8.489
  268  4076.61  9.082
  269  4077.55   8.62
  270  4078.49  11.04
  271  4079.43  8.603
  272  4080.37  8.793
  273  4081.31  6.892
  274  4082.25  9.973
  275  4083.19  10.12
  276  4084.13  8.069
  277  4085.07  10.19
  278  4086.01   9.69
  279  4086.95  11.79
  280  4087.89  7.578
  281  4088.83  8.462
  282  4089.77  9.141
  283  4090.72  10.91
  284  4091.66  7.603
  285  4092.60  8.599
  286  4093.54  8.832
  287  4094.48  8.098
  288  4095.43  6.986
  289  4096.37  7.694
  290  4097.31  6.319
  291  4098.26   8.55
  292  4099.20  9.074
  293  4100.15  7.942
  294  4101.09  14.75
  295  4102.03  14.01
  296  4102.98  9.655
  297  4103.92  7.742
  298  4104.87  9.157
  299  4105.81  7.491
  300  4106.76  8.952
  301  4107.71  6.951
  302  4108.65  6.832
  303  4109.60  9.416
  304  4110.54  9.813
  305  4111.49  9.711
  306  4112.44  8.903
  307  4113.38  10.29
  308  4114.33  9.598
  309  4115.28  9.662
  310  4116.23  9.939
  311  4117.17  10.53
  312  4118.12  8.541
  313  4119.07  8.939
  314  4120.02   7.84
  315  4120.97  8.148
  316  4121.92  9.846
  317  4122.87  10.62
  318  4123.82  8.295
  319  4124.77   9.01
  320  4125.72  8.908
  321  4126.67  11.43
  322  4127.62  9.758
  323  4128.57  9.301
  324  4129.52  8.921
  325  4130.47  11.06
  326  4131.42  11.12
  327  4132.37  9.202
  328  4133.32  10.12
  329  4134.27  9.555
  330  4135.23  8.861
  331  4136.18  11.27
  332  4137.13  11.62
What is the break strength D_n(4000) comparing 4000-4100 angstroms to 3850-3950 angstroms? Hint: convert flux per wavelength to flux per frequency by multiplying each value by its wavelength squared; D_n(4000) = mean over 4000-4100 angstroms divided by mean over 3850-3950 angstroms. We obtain 1.27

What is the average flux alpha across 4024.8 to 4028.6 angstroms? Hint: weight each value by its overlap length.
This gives 10.8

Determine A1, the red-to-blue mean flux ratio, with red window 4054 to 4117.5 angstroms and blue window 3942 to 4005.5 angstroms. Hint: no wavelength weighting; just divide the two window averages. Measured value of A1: 0.88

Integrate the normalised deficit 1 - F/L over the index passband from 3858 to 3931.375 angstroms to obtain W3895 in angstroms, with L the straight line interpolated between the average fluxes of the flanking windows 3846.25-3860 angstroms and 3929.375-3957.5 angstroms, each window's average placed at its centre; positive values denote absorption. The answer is 4.0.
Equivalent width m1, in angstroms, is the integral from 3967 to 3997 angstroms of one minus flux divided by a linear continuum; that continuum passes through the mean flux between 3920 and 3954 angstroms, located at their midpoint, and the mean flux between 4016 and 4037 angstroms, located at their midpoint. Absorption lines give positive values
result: 2.5 angstroms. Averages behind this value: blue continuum 9.46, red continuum 11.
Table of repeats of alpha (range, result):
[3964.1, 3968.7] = 5.01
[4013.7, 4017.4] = 10.1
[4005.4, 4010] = 10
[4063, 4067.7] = 9.84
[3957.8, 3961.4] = 9.92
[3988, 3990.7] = 9.68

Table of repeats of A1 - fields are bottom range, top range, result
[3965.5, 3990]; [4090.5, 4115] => 1.06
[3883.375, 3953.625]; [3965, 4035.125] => 1.20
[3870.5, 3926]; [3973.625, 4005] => 1.36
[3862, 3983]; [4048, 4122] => 1.06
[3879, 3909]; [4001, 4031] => 1.52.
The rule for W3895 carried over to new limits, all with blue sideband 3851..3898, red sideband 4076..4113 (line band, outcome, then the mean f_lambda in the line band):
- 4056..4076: -2.93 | 10.4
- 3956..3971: 2.29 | 7.73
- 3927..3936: 1.79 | 7.33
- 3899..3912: -1.10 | 9.94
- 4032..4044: -2.15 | 10.7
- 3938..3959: -3.95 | 10.9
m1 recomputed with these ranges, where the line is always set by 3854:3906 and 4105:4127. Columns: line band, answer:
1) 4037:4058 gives -3.3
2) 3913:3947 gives 0.1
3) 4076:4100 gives 0.7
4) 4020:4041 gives -4.5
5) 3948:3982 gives 1.3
